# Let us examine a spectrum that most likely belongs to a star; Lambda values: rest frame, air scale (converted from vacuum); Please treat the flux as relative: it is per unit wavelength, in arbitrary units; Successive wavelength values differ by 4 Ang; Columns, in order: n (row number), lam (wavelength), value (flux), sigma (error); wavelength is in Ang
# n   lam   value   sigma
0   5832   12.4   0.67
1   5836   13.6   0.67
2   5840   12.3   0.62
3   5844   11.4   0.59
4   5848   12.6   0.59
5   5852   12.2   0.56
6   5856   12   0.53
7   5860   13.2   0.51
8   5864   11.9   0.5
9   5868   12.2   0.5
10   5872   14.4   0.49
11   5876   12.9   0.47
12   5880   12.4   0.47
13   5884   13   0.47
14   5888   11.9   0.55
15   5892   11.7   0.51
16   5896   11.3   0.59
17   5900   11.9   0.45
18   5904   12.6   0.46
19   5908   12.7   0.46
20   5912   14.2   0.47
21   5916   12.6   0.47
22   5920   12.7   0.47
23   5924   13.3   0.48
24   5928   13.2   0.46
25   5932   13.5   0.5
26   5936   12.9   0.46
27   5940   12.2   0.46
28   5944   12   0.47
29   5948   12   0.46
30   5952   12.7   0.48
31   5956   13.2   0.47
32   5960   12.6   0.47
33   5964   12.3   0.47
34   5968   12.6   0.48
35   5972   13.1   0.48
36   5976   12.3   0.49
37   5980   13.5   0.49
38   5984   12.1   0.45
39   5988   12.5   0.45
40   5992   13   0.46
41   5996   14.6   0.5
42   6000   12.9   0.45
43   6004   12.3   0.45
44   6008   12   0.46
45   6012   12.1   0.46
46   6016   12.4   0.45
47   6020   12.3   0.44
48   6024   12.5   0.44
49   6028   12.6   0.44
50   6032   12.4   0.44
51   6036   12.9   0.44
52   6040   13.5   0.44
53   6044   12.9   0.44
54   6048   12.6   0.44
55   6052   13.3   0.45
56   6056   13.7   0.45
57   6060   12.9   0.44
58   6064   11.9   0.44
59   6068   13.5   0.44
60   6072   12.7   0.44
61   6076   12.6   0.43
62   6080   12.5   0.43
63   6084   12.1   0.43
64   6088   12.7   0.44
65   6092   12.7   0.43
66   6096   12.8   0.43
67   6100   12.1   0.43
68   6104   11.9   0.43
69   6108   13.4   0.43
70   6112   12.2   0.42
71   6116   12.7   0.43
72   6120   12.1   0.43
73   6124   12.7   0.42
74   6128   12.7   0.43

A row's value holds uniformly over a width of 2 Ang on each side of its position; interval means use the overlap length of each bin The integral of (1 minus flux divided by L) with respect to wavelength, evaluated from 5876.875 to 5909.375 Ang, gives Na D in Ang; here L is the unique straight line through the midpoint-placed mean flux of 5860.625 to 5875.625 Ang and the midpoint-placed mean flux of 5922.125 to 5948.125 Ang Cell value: 1.6 Ang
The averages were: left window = 12.9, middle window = 12.2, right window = 12.8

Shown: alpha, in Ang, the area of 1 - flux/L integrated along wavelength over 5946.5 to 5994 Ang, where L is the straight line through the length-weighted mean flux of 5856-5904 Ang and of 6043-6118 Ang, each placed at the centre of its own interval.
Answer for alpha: -0.5 Ang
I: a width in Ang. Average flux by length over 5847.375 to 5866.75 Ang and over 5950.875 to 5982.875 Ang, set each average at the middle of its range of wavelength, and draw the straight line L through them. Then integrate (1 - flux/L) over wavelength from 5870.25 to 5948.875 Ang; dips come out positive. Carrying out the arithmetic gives -0.7 Ang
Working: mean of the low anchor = 12.4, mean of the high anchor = 12.8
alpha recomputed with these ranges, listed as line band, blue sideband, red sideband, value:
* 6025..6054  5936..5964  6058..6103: -0.8 Ang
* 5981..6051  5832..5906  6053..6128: -0.8 Ang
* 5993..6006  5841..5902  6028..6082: -0.6 Ang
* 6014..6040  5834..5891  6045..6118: 0.1 Ang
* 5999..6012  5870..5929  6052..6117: 0.4 Ang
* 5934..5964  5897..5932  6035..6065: 1.0 Ang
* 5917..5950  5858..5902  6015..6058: -0.4 Ang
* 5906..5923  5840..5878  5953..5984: -0.6 Ang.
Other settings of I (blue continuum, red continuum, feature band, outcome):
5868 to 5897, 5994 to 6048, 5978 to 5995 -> -0.28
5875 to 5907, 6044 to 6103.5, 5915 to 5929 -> -0.76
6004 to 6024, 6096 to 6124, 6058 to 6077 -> -0.57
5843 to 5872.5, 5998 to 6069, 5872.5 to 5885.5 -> -0.51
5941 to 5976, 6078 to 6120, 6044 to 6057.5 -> -0.68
